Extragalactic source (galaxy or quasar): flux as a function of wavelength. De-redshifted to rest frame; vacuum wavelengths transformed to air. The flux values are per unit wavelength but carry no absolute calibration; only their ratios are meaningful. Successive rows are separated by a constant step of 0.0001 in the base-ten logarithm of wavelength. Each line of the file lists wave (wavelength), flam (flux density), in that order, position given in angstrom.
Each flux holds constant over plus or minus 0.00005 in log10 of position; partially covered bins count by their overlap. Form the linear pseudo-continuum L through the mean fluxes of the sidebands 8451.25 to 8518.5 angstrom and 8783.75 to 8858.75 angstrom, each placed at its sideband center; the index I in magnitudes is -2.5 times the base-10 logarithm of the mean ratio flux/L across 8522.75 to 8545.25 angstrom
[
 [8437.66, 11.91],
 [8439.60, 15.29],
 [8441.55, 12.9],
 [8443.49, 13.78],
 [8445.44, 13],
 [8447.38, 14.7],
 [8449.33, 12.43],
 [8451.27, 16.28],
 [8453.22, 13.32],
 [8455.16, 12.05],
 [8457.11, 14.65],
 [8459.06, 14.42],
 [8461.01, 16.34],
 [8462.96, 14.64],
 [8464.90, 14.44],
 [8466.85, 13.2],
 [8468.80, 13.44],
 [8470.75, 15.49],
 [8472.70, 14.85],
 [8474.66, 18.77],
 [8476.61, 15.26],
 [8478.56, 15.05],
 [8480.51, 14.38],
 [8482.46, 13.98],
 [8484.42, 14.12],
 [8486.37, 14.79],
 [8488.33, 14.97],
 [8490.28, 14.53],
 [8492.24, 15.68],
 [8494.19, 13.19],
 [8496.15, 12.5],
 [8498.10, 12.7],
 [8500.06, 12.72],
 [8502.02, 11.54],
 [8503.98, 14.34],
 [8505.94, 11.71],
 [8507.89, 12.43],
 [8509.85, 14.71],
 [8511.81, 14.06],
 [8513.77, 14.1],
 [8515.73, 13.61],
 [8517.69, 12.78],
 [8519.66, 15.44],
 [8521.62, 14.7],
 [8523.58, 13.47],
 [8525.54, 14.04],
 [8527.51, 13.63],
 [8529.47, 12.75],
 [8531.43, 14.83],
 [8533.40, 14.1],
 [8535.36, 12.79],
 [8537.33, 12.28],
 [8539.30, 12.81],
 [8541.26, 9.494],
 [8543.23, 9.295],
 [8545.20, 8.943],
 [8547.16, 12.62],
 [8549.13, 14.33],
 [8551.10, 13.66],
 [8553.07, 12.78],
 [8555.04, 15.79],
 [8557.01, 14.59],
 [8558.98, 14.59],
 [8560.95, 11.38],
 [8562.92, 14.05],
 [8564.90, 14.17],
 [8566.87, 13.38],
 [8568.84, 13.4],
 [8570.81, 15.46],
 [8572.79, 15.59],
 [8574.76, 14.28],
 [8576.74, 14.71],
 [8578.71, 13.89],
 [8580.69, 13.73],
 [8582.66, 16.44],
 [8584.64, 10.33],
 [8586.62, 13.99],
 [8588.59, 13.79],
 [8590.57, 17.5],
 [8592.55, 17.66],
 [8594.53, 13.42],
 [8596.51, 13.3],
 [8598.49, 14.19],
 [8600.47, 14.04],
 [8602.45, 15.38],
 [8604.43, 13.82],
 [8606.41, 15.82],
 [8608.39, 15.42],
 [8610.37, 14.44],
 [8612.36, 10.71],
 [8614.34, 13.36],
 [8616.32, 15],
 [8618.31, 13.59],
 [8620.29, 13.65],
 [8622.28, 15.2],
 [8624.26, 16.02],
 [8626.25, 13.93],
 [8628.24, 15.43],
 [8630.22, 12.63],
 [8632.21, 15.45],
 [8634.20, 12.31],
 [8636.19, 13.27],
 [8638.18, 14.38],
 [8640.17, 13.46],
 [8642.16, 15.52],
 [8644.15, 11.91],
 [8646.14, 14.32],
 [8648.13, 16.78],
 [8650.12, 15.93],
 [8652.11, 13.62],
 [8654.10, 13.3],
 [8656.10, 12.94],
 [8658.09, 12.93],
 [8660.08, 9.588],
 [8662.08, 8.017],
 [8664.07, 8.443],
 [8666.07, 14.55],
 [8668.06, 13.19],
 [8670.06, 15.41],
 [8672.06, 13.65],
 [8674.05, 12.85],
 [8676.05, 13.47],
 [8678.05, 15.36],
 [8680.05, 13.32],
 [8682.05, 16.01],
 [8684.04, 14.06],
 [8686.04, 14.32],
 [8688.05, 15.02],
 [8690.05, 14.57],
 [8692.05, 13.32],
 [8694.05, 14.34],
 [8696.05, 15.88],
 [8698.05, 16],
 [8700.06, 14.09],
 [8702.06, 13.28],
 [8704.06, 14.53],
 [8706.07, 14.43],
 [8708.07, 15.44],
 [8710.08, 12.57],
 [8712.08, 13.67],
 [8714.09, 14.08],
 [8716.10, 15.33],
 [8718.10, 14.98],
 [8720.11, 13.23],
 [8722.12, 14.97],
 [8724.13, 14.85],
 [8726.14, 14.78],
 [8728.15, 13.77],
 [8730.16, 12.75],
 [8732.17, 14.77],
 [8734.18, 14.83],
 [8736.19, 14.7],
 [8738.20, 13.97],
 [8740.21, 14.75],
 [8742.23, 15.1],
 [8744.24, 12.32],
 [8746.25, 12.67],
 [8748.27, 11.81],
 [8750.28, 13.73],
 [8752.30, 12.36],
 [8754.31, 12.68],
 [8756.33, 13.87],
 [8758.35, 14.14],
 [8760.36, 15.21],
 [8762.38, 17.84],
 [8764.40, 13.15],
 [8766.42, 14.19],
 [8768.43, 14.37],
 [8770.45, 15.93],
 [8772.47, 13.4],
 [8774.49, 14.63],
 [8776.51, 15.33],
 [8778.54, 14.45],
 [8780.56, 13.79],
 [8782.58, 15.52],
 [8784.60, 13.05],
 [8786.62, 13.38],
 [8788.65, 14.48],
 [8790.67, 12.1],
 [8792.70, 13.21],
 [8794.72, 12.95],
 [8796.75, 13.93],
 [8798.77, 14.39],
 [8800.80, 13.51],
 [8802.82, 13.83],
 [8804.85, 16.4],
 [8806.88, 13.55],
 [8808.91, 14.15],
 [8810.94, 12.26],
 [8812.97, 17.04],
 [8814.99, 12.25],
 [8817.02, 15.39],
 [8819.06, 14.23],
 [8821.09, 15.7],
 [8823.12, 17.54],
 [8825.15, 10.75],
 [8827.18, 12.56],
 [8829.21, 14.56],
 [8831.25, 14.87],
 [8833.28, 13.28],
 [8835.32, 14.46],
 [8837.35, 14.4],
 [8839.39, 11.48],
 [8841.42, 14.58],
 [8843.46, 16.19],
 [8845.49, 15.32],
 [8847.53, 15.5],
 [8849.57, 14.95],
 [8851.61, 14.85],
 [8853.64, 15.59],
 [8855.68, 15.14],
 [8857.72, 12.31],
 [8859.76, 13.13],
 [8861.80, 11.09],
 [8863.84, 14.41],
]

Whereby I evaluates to 0.13 mag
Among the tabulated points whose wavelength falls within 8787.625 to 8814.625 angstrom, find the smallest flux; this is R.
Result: 12.1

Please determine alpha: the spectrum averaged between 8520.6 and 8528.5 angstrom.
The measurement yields 14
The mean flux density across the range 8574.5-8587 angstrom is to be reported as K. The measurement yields 13.9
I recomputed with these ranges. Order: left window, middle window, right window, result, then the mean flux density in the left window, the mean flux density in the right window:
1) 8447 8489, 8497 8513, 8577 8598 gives 0.12 mag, 14.6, 14.4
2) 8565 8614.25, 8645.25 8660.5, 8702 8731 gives 0.03 mag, 14.3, 14.2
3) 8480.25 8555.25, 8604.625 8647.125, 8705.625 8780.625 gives -0.03 mag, 13.3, 14.2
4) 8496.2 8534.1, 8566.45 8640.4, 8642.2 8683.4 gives -0.07 mag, 13.5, 13.3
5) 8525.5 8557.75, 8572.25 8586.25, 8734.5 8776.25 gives -0.08 mag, 12.8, 14.1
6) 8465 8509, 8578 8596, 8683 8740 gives -0.02 mag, 14.1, 14.4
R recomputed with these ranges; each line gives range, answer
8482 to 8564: 8.943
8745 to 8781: 11.81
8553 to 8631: 10.33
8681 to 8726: 12.57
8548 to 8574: 11.38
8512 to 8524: 12.78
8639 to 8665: 8.017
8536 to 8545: 9.295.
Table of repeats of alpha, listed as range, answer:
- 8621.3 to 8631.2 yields 14.7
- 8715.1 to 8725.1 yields 14.7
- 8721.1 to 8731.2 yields 14.2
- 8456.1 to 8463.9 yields 15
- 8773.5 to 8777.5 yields 15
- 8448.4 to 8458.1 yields 13.8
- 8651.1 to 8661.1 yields 12.5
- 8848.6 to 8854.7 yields 15.1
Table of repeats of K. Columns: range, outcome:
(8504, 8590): 13.5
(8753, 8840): 14.1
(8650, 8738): 13.9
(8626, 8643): 14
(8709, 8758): 13.9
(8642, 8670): 12.9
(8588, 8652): 14.4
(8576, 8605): 14.4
